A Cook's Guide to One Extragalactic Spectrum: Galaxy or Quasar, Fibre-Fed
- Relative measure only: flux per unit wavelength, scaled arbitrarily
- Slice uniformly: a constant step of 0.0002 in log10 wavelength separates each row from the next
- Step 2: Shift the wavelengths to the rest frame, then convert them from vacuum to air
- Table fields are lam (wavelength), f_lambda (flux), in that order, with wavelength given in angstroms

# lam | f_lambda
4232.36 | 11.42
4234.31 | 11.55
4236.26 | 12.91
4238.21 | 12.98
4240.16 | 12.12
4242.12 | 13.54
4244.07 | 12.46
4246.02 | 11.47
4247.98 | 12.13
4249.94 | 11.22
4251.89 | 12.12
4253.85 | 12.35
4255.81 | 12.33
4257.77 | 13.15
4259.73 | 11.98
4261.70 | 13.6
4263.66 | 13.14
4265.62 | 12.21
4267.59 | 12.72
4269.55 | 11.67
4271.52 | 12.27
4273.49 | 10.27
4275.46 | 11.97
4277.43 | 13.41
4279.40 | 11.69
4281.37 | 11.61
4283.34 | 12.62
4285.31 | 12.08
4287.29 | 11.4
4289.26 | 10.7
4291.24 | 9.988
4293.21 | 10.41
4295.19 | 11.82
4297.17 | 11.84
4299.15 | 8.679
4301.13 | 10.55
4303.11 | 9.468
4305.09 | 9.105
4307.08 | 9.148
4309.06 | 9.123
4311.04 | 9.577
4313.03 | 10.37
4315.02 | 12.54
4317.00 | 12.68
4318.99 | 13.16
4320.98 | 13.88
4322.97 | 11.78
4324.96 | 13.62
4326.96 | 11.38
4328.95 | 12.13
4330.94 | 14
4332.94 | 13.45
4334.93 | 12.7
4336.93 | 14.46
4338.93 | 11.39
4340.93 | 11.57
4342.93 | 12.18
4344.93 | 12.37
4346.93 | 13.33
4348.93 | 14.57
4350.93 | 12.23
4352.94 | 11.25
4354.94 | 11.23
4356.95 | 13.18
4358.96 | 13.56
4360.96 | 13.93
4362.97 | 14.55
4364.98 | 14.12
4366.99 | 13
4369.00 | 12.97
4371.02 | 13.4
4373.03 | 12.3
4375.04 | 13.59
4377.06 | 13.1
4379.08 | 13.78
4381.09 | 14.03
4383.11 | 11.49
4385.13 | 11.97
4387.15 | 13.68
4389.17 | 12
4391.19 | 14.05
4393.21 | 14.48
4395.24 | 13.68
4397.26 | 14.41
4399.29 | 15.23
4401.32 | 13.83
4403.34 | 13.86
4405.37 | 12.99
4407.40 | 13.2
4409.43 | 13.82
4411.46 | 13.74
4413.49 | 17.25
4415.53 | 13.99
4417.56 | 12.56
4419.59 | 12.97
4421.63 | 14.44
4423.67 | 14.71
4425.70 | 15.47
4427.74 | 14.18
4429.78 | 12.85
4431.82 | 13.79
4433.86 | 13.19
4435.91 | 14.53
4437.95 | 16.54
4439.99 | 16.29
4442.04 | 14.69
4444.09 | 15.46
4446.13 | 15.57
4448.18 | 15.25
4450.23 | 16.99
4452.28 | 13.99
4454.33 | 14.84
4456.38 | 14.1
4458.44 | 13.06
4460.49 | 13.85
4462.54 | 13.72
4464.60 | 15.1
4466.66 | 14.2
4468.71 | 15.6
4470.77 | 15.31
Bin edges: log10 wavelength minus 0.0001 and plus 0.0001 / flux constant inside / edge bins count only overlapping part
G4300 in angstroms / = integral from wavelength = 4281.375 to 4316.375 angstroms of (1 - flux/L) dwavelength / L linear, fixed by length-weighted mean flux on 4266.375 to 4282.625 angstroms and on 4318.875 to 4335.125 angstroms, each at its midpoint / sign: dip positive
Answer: 5.0 angstroms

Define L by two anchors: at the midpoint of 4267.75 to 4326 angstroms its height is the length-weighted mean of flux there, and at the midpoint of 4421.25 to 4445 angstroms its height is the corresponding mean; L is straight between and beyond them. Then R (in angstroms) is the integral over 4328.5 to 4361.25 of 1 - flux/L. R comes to -0.8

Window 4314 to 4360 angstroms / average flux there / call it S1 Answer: 12.7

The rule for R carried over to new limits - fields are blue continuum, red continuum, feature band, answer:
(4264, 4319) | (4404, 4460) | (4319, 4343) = -1.3 angstroms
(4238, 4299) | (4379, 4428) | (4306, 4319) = 1.9 angstroms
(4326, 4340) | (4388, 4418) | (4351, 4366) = 0.2 angstroms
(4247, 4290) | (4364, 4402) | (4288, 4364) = 5.3 angstroms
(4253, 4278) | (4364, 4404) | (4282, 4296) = 1.4 angstroms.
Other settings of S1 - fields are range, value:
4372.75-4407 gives 13.5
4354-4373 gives 13.3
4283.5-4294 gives 11.1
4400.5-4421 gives 13.8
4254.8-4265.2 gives 12.8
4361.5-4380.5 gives 13.4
